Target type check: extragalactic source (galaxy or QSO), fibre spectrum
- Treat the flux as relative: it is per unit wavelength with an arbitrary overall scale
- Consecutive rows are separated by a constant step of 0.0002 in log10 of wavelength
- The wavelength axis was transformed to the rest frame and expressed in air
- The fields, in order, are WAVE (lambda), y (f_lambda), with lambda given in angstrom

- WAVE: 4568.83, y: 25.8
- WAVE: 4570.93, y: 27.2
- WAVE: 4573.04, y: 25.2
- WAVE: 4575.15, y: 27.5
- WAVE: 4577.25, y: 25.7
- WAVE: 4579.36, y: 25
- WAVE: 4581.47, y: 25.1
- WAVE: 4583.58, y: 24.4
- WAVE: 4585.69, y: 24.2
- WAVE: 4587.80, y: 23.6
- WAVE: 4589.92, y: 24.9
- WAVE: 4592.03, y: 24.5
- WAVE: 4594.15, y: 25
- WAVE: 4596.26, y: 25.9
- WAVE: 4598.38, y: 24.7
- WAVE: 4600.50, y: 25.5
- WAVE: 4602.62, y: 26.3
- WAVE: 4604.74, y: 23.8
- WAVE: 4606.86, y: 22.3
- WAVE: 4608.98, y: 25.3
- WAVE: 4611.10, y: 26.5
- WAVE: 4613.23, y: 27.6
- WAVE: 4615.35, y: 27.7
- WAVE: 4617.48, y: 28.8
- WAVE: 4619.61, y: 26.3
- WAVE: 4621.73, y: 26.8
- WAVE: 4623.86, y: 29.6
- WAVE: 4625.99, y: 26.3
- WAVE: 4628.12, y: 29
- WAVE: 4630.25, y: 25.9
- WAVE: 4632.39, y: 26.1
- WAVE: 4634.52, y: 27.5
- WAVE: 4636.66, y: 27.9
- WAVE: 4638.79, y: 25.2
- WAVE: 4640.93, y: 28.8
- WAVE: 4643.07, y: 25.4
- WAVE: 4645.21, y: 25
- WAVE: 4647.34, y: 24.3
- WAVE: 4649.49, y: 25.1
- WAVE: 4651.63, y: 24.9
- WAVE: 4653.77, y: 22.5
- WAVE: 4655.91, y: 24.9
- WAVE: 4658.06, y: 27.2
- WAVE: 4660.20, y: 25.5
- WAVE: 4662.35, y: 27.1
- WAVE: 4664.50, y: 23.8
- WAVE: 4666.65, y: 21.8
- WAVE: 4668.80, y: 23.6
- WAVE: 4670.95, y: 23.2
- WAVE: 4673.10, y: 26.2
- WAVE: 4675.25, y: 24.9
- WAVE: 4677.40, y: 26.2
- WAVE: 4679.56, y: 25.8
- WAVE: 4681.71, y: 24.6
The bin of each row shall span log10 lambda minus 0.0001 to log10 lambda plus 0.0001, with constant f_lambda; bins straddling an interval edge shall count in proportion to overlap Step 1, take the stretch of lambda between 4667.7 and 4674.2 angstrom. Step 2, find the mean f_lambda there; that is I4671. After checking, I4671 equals 24.3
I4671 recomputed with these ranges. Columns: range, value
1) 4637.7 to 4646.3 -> 26.1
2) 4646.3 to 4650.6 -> 24.7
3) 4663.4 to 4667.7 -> 22.8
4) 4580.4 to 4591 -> 24.4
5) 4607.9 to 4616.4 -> 26.8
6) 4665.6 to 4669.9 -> 22.7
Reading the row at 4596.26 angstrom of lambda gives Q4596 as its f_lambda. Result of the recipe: 25.9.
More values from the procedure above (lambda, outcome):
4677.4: 26.2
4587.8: 23.6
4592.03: 24.5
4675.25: 24.9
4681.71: 24.6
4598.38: 24.7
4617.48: 28.8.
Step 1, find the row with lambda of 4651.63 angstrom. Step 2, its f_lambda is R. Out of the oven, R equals 24.9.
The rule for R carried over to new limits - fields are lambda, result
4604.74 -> 23.8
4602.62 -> 26.3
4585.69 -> 24.2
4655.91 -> 24.9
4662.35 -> 27.1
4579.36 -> 25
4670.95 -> 23.2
